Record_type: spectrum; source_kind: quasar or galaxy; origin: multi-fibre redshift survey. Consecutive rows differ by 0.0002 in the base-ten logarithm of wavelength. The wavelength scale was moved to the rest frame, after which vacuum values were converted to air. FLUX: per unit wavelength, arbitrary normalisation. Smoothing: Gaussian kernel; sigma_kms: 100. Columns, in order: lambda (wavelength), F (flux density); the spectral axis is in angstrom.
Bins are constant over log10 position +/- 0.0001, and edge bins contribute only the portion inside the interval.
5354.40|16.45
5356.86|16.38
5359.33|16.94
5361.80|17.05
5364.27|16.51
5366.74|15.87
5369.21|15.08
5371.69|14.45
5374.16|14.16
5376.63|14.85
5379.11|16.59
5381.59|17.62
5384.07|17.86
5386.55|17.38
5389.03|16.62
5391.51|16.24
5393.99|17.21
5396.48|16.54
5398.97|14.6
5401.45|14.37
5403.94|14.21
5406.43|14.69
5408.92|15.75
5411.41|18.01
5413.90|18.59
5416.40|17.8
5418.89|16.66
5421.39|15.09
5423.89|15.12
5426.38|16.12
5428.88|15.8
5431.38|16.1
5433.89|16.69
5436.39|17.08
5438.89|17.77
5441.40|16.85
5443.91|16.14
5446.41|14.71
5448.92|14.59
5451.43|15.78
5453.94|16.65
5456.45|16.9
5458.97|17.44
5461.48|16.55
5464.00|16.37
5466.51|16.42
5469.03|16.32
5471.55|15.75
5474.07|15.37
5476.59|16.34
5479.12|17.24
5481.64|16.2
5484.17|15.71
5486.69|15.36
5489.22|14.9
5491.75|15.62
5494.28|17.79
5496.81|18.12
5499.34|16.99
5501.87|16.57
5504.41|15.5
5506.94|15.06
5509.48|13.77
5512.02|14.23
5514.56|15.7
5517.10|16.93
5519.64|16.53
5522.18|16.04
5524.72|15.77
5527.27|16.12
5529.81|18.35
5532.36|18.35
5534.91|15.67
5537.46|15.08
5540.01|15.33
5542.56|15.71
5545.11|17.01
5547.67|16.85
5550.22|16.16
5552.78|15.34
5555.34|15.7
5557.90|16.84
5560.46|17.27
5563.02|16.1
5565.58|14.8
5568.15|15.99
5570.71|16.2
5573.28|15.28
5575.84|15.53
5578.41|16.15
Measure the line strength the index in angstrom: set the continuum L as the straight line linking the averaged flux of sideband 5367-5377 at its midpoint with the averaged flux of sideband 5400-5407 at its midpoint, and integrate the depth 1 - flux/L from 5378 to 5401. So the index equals -3.31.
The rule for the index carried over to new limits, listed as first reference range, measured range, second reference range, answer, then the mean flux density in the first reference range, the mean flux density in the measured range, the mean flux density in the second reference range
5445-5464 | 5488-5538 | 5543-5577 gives -0.3 angstrom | 16.1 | 16.2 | 16.1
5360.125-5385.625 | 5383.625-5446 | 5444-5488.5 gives -1.1 angstrom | 16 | 16.3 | 16.1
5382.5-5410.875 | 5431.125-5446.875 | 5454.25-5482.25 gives -0.3 angstrom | 16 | 16.6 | 16.5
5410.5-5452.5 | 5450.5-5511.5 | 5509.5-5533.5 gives 0.6 angstrom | 16.4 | 16.2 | 16.3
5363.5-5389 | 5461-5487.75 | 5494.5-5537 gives 0.1 angstrom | 16.1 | 16.1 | 16.2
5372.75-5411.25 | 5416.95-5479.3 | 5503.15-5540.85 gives -1.2 angstrom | 16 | 16.2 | 15.9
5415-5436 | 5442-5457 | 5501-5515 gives 0.1 angstrom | 16.2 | 15.8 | 15.1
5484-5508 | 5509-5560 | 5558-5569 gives 0.1 angstrom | 16.2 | 16.1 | 16.1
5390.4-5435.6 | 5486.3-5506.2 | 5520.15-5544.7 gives -0.1 angstrom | 16.1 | 16.4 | 16.3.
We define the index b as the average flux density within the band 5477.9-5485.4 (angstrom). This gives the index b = 16.4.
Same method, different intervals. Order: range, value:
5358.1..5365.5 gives 16.8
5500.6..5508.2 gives 15.7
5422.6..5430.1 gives 15.7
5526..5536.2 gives 17.1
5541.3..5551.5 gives 16.4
